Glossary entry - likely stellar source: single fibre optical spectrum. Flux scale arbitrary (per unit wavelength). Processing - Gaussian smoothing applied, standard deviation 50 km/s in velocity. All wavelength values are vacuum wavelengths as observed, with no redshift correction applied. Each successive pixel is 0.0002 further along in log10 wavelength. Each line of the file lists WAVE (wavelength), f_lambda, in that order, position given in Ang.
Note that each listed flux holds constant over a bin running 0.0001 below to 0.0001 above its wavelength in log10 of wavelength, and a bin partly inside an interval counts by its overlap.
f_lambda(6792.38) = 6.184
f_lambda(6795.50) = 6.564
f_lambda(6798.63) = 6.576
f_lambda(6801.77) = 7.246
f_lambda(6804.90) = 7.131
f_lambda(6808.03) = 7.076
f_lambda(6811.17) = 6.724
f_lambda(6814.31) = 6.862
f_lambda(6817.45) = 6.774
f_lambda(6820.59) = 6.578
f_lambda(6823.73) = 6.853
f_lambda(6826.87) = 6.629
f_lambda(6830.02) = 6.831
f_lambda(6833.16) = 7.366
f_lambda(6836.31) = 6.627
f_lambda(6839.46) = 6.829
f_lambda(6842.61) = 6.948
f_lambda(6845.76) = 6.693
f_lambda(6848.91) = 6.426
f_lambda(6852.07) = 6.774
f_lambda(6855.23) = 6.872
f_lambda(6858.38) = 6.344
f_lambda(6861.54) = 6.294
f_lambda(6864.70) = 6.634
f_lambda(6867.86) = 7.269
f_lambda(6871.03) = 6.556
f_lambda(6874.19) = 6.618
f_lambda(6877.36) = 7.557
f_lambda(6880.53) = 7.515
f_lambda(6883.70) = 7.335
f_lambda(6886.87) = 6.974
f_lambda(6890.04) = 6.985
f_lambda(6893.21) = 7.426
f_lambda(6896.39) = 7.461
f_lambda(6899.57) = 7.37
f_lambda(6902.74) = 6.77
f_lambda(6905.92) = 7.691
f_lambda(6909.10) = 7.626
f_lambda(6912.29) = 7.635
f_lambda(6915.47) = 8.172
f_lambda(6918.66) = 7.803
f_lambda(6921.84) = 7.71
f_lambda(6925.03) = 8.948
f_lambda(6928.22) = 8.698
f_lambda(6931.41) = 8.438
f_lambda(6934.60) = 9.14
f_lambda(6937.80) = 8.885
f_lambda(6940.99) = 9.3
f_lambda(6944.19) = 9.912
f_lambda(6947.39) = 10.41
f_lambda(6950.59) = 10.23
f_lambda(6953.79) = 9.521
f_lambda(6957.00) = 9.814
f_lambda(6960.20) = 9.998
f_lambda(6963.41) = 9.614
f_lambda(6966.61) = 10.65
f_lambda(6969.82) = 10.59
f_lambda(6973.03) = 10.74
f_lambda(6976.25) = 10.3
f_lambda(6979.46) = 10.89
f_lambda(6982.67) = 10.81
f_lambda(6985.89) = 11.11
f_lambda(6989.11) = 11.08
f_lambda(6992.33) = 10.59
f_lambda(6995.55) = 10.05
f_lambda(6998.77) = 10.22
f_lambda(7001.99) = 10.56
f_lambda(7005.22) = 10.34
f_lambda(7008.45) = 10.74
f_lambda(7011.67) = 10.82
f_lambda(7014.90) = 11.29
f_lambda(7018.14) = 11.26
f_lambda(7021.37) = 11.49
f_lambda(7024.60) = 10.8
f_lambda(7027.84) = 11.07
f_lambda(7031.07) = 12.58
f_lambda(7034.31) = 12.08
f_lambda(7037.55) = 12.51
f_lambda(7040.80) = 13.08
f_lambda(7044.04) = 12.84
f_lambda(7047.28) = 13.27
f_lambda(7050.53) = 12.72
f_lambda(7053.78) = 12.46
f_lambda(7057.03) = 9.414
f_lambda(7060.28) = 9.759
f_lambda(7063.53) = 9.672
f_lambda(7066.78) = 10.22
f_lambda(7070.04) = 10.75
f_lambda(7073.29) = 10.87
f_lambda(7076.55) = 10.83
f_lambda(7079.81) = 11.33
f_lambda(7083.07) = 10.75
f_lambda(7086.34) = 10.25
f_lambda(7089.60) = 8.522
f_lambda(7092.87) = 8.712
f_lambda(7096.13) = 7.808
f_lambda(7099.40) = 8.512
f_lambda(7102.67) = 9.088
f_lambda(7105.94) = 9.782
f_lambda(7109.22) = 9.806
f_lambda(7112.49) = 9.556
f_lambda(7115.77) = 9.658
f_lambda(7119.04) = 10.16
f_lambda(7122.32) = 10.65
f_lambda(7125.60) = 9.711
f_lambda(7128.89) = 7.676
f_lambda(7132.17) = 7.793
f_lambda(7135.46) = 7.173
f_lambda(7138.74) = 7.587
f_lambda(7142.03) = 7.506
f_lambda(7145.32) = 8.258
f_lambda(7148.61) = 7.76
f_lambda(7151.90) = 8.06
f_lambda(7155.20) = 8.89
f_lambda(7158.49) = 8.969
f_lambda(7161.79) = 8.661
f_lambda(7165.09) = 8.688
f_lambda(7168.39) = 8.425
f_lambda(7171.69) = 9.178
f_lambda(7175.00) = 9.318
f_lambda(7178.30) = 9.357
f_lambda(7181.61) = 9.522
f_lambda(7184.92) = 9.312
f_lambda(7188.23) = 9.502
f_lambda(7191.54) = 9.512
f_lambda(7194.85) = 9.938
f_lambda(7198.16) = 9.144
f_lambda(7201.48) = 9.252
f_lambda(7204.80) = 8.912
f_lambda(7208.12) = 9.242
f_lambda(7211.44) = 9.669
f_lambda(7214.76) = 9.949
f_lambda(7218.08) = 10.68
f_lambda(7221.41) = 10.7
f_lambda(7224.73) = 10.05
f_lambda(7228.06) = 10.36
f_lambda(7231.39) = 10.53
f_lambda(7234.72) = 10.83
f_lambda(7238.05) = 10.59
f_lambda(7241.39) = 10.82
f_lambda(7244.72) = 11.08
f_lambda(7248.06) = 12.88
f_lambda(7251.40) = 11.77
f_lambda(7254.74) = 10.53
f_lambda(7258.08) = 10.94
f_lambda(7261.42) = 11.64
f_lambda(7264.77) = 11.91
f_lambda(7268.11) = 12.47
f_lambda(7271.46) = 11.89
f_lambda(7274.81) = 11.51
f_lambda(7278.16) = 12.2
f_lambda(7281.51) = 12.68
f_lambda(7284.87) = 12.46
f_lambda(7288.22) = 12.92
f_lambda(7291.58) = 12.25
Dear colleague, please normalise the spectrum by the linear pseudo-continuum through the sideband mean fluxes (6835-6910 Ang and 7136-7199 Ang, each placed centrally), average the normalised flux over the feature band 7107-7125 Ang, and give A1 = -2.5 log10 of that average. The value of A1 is -0.17 mag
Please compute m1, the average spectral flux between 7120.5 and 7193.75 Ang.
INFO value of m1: 8.72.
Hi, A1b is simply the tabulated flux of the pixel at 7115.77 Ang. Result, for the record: 9.658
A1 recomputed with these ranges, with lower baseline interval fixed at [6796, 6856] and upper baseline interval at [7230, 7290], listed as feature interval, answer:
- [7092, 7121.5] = 0.08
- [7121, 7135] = 0.16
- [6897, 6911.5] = 0.04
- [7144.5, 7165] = 0.23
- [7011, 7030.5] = -0.24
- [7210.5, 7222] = 0.09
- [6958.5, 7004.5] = -0.22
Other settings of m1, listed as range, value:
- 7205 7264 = 10.7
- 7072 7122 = 9.73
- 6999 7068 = 11.4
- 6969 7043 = 11.1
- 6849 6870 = 6.67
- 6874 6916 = 7.37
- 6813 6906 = 6.92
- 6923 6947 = 9.09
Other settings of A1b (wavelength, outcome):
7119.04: 10.16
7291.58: 12.25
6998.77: 10.22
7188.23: 9.502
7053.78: 12.46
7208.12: 9.242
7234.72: 10.83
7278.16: 12.2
